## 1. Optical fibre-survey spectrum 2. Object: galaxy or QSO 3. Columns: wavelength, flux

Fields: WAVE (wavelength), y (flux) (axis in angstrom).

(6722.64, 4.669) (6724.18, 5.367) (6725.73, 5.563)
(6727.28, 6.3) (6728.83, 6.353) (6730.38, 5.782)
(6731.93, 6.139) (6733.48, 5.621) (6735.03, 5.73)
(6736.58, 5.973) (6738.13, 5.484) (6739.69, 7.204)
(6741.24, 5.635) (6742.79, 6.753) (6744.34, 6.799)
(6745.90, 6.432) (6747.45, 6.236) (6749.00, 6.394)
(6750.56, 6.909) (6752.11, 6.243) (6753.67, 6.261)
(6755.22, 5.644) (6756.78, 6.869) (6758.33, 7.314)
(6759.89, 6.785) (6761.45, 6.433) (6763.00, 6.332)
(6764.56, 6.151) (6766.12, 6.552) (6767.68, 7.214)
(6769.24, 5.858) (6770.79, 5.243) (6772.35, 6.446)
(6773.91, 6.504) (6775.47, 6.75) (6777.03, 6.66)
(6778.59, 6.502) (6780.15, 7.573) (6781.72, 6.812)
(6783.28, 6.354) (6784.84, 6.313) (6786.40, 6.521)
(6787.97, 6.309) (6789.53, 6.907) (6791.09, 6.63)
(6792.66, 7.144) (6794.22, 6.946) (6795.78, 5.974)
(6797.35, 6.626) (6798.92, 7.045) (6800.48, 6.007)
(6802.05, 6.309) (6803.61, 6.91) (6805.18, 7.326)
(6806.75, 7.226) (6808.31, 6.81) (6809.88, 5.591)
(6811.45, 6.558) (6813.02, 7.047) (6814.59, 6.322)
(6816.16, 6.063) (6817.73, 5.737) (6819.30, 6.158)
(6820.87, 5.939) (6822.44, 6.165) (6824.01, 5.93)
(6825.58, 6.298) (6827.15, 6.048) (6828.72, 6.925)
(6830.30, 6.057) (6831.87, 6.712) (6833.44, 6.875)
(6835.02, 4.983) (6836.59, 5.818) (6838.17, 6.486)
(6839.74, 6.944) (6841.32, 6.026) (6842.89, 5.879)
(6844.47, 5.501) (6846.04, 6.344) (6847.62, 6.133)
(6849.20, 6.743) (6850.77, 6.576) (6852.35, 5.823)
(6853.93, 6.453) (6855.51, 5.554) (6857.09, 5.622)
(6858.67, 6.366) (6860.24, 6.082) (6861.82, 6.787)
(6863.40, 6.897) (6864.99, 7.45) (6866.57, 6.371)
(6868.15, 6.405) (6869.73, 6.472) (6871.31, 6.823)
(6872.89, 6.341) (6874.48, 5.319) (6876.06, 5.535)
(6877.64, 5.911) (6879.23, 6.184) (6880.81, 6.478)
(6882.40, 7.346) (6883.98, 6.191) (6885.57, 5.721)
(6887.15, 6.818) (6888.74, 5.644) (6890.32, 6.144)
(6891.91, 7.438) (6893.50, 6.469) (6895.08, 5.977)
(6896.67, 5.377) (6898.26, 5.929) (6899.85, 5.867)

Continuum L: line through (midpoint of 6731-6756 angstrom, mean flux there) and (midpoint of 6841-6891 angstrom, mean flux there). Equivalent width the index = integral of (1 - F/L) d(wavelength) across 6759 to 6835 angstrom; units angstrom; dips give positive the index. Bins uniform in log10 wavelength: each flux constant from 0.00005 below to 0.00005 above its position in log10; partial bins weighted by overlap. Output -3.02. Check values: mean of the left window 6.21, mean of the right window 6.25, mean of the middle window 6.48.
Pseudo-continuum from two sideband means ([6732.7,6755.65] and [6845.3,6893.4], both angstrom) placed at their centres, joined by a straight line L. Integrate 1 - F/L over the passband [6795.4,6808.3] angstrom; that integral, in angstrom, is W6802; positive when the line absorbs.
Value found -0.9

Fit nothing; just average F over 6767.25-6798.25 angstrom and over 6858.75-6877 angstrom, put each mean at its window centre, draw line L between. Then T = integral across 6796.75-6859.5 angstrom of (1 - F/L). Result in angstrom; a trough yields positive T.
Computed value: 1.7 angstrom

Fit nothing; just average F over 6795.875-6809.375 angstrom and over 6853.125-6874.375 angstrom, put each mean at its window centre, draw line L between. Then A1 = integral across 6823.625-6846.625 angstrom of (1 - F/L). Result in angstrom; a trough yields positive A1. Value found 1.2 angstrom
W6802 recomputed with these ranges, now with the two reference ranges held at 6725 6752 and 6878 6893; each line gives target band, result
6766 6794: -1.4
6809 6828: 0.5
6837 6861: 0.8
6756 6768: -0.9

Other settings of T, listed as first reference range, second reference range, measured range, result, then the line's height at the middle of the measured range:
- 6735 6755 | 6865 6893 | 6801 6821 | -0.5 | 6.33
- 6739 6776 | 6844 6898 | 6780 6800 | -0.8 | 6.4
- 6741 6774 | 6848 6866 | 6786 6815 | -1.1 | 6.41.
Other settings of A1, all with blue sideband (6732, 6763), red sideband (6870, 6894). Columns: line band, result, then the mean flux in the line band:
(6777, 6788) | -0.55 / 6.65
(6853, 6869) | -0.24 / 6.39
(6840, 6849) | 0.32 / 6.08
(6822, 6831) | 0.11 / 6.24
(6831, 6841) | 0.04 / 6.29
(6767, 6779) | -0.09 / 6.39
